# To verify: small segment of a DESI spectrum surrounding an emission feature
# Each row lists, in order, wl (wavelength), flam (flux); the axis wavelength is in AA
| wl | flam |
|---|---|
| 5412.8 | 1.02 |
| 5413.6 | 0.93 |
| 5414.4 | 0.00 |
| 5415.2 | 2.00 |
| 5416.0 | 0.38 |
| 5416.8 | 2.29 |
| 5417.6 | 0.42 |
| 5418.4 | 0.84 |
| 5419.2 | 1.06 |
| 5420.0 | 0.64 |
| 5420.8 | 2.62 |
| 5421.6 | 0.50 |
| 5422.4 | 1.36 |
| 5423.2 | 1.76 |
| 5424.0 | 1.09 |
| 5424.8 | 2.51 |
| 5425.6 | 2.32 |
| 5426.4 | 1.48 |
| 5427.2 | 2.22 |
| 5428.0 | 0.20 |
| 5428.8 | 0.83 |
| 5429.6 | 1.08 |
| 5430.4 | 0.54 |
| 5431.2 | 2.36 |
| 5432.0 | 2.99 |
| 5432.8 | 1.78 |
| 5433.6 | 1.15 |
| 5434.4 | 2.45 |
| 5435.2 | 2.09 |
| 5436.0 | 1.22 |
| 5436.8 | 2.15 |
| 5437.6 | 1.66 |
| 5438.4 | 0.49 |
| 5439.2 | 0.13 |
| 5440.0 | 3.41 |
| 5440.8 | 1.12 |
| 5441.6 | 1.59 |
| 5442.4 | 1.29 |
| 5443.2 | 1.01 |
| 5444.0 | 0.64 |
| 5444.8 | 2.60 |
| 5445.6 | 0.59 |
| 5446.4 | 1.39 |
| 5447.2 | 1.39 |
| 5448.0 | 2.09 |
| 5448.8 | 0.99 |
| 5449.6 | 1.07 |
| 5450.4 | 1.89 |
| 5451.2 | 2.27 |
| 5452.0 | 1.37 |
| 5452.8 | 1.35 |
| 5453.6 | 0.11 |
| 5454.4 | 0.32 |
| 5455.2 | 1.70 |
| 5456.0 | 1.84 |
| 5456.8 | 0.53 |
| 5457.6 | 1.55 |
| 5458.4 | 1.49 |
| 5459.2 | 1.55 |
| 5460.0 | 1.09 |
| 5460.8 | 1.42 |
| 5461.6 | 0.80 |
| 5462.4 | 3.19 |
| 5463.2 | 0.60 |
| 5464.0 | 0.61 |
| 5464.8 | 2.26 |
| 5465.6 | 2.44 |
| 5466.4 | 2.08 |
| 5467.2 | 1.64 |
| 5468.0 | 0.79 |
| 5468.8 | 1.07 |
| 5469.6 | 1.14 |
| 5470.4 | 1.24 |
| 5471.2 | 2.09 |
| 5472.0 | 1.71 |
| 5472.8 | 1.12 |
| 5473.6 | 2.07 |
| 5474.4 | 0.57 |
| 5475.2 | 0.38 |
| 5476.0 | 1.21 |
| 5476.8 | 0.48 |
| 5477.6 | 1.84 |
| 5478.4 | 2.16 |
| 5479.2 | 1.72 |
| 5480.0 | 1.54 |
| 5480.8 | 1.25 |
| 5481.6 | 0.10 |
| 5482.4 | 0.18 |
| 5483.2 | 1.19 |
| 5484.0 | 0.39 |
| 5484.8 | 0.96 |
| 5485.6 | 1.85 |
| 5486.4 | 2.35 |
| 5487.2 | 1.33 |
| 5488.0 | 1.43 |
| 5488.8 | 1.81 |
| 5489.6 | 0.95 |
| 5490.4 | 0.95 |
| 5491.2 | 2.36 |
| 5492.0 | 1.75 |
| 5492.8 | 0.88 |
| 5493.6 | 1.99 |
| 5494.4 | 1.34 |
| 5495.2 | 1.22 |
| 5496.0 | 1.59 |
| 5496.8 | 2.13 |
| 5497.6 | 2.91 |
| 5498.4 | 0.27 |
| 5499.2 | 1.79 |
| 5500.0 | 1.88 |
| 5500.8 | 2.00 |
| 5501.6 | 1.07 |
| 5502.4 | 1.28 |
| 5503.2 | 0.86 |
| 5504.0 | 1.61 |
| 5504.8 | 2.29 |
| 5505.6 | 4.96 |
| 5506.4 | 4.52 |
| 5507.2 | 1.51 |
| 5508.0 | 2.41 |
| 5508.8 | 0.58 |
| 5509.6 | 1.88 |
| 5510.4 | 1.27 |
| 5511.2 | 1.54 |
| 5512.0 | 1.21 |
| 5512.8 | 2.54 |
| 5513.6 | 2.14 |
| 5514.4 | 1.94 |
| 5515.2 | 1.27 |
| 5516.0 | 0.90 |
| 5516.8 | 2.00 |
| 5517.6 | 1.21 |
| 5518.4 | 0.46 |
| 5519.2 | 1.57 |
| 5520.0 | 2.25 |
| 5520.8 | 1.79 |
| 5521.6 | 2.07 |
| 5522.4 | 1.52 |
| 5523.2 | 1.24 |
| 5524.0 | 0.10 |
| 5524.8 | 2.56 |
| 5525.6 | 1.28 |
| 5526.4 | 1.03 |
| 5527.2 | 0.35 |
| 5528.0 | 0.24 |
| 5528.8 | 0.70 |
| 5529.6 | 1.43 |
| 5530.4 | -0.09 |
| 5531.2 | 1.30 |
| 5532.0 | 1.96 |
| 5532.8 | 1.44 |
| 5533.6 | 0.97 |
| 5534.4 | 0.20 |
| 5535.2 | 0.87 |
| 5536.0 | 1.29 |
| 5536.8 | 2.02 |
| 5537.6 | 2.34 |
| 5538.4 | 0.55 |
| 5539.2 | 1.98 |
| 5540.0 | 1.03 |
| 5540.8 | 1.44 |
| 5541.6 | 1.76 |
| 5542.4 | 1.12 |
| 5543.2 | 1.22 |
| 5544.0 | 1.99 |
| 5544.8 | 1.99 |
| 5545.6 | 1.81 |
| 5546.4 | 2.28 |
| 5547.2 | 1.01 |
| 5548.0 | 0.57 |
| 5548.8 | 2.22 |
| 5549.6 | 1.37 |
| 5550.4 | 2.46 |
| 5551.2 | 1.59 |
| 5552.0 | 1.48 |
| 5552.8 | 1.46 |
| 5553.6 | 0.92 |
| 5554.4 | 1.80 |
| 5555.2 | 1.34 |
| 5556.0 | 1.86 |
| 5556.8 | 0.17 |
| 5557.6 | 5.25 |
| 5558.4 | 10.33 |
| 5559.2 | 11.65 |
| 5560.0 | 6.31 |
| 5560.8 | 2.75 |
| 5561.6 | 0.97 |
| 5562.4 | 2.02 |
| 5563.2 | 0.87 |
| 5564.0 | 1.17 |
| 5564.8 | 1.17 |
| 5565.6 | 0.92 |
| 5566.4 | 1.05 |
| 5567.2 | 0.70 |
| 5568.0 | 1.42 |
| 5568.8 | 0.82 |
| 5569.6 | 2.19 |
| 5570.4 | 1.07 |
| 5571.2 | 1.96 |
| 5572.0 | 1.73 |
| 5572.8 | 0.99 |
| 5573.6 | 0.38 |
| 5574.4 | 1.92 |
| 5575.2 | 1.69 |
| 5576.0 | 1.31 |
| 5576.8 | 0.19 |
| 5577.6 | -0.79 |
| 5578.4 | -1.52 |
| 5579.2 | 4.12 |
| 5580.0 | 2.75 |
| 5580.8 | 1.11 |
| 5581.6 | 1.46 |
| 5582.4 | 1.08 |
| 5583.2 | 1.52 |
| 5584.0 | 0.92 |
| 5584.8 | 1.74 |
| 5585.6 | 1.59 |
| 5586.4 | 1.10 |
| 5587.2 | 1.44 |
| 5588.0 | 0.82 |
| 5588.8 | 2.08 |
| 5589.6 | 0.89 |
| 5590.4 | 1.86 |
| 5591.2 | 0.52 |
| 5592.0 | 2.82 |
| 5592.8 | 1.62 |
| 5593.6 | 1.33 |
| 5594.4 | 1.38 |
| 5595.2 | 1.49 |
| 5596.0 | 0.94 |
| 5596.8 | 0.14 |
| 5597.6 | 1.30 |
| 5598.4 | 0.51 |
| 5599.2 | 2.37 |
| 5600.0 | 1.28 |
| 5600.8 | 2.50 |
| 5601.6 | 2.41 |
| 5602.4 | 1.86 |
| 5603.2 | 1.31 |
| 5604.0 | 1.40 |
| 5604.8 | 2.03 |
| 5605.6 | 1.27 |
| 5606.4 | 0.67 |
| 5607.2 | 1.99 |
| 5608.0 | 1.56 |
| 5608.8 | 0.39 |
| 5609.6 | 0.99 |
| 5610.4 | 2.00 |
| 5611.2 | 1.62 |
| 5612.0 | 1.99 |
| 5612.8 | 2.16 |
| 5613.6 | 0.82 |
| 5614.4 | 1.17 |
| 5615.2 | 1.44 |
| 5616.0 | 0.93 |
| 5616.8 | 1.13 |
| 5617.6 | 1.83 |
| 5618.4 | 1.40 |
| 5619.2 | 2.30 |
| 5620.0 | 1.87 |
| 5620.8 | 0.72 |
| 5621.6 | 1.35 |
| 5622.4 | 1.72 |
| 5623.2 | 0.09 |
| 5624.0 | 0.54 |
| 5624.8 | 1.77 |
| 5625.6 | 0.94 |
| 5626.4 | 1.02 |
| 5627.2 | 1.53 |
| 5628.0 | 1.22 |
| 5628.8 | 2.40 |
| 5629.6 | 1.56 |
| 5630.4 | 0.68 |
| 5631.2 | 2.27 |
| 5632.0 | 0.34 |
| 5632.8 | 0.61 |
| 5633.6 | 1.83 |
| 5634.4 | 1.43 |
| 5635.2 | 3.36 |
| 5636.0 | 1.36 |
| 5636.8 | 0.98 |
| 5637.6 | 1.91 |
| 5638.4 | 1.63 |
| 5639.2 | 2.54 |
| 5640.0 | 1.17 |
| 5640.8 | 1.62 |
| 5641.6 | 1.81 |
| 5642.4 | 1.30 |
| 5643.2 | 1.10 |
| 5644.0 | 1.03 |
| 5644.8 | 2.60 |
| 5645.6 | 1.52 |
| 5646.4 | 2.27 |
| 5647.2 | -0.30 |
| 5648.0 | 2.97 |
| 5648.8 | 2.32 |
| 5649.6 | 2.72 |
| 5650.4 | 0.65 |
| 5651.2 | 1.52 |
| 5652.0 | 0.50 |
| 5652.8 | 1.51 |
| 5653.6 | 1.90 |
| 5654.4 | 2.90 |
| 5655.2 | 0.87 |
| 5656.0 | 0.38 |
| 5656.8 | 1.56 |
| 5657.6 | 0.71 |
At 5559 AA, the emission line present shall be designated [O III] 5007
